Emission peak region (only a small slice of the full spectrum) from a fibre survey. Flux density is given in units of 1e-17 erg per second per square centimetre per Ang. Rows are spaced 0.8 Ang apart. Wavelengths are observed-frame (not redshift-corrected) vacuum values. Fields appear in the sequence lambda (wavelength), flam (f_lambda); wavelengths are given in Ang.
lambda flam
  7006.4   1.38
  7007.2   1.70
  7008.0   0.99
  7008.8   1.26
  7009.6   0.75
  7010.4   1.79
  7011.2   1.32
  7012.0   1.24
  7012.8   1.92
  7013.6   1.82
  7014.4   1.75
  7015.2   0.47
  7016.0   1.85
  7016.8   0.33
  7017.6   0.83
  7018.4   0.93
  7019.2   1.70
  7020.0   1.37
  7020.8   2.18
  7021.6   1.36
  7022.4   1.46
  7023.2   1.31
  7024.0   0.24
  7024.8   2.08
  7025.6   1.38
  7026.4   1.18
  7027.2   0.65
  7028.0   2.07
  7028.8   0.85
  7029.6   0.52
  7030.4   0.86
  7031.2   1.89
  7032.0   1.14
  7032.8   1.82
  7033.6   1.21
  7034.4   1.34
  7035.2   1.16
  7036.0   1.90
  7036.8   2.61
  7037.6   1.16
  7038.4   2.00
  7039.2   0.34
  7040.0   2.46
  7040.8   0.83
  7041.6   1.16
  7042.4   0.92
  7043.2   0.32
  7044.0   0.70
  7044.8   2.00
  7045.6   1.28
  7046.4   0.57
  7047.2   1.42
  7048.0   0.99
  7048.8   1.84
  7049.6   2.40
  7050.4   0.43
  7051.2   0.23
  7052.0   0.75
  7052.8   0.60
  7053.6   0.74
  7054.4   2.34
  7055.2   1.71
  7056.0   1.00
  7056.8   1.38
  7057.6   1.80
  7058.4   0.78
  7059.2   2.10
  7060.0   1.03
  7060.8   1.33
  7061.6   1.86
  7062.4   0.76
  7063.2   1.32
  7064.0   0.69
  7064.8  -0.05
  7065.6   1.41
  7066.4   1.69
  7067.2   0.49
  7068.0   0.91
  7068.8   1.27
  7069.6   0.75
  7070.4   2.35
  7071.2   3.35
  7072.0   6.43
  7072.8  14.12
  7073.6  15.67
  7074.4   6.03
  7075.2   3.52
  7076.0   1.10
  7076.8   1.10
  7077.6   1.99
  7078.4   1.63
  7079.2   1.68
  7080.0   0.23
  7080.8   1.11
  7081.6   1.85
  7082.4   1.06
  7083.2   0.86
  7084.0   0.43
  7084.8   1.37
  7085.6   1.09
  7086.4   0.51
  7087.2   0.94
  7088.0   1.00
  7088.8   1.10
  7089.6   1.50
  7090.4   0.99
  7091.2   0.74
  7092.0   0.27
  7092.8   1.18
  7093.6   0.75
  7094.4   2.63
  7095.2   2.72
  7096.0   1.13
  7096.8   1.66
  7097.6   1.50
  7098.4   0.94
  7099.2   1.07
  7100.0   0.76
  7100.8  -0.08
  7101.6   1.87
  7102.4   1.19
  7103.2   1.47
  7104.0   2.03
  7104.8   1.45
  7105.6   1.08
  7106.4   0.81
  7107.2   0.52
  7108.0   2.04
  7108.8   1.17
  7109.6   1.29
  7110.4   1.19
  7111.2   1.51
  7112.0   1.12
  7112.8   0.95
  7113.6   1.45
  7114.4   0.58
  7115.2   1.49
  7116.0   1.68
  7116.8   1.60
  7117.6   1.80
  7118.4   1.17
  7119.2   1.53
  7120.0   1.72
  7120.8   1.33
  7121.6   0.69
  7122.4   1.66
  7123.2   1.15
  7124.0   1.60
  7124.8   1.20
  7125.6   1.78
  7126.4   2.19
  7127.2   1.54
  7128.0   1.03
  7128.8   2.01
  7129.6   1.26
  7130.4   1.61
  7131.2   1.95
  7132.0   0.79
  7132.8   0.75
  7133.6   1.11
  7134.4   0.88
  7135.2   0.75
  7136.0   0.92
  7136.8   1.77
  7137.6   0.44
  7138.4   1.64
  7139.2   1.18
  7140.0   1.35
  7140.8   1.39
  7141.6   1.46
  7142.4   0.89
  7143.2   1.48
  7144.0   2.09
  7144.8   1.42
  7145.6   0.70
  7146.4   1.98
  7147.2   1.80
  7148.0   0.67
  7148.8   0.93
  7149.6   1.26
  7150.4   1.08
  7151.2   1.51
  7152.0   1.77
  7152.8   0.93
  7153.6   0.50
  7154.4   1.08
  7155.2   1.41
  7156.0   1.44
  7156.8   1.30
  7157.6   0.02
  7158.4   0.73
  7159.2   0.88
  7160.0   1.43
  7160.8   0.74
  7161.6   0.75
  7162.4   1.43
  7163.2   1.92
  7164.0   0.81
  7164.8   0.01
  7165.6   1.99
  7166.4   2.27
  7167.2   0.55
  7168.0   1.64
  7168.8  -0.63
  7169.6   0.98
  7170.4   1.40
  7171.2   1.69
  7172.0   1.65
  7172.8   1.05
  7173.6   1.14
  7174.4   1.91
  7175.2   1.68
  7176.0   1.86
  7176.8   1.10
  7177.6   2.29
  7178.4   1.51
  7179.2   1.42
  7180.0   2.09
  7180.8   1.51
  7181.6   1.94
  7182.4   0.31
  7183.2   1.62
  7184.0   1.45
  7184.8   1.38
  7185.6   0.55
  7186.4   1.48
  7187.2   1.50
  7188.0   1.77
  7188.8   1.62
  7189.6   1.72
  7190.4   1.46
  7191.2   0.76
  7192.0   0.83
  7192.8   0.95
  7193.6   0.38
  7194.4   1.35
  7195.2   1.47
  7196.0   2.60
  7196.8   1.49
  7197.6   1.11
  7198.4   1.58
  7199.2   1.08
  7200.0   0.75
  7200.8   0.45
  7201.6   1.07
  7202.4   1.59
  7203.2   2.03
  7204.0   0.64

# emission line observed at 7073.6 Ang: H-alpha 6563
